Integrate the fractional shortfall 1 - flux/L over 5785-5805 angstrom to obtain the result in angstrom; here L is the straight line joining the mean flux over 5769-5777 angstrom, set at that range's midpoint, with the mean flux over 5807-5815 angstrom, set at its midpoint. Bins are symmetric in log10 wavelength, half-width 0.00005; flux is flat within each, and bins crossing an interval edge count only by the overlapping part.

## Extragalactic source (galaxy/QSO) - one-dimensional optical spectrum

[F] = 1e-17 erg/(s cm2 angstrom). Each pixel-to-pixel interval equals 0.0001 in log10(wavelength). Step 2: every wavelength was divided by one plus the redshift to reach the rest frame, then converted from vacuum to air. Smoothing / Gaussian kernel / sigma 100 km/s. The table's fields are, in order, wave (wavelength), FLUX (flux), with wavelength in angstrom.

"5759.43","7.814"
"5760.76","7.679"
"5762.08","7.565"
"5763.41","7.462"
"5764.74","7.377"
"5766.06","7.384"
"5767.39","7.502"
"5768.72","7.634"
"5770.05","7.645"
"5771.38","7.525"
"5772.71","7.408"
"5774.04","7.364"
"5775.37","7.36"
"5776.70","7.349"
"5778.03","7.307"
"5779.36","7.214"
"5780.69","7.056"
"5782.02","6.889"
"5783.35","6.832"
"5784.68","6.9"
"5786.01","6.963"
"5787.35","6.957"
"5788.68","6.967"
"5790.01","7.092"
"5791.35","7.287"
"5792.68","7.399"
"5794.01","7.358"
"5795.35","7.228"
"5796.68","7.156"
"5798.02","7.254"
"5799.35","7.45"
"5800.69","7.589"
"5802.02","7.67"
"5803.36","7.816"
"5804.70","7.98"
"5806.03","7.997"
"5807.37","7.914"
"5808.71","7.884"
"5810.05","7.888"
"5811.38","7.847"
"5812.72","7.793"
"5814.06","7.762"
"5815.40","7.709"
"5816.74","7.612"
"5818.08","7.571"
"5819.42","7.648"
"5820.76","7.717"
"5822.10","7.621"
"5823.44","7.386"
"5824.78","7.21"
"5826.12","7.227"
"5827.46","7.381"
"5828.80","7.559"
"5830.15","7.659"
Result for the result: 0.92 angstrom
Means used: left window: 7.45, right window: 7.84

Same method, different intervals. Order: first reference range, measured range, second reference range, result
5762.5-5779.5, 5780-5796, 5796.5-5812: 1.1 angstrom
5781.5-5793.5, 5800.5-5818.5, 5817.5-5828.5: -1.2 angstrom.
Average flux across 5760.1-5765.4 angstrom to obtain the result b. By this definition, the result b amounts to 7.53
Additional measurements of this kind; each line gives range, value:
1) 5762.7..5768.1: 7.43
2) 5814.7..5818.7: 7.63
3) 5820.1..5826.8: 7.44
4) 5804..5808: 7.96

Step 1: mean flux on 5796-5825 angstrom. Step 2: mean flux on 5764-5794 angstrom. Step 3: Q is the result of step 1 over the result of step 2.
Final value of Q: 1.06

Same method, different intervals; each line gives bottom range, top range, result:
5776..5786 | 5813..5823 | 1.08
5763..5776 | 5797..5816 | 1.04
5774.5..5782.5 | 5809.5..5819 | 1.07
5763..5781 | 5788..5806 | 1.00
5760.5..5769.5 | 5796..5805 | 1.00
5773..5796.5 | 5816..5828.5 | 1.05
